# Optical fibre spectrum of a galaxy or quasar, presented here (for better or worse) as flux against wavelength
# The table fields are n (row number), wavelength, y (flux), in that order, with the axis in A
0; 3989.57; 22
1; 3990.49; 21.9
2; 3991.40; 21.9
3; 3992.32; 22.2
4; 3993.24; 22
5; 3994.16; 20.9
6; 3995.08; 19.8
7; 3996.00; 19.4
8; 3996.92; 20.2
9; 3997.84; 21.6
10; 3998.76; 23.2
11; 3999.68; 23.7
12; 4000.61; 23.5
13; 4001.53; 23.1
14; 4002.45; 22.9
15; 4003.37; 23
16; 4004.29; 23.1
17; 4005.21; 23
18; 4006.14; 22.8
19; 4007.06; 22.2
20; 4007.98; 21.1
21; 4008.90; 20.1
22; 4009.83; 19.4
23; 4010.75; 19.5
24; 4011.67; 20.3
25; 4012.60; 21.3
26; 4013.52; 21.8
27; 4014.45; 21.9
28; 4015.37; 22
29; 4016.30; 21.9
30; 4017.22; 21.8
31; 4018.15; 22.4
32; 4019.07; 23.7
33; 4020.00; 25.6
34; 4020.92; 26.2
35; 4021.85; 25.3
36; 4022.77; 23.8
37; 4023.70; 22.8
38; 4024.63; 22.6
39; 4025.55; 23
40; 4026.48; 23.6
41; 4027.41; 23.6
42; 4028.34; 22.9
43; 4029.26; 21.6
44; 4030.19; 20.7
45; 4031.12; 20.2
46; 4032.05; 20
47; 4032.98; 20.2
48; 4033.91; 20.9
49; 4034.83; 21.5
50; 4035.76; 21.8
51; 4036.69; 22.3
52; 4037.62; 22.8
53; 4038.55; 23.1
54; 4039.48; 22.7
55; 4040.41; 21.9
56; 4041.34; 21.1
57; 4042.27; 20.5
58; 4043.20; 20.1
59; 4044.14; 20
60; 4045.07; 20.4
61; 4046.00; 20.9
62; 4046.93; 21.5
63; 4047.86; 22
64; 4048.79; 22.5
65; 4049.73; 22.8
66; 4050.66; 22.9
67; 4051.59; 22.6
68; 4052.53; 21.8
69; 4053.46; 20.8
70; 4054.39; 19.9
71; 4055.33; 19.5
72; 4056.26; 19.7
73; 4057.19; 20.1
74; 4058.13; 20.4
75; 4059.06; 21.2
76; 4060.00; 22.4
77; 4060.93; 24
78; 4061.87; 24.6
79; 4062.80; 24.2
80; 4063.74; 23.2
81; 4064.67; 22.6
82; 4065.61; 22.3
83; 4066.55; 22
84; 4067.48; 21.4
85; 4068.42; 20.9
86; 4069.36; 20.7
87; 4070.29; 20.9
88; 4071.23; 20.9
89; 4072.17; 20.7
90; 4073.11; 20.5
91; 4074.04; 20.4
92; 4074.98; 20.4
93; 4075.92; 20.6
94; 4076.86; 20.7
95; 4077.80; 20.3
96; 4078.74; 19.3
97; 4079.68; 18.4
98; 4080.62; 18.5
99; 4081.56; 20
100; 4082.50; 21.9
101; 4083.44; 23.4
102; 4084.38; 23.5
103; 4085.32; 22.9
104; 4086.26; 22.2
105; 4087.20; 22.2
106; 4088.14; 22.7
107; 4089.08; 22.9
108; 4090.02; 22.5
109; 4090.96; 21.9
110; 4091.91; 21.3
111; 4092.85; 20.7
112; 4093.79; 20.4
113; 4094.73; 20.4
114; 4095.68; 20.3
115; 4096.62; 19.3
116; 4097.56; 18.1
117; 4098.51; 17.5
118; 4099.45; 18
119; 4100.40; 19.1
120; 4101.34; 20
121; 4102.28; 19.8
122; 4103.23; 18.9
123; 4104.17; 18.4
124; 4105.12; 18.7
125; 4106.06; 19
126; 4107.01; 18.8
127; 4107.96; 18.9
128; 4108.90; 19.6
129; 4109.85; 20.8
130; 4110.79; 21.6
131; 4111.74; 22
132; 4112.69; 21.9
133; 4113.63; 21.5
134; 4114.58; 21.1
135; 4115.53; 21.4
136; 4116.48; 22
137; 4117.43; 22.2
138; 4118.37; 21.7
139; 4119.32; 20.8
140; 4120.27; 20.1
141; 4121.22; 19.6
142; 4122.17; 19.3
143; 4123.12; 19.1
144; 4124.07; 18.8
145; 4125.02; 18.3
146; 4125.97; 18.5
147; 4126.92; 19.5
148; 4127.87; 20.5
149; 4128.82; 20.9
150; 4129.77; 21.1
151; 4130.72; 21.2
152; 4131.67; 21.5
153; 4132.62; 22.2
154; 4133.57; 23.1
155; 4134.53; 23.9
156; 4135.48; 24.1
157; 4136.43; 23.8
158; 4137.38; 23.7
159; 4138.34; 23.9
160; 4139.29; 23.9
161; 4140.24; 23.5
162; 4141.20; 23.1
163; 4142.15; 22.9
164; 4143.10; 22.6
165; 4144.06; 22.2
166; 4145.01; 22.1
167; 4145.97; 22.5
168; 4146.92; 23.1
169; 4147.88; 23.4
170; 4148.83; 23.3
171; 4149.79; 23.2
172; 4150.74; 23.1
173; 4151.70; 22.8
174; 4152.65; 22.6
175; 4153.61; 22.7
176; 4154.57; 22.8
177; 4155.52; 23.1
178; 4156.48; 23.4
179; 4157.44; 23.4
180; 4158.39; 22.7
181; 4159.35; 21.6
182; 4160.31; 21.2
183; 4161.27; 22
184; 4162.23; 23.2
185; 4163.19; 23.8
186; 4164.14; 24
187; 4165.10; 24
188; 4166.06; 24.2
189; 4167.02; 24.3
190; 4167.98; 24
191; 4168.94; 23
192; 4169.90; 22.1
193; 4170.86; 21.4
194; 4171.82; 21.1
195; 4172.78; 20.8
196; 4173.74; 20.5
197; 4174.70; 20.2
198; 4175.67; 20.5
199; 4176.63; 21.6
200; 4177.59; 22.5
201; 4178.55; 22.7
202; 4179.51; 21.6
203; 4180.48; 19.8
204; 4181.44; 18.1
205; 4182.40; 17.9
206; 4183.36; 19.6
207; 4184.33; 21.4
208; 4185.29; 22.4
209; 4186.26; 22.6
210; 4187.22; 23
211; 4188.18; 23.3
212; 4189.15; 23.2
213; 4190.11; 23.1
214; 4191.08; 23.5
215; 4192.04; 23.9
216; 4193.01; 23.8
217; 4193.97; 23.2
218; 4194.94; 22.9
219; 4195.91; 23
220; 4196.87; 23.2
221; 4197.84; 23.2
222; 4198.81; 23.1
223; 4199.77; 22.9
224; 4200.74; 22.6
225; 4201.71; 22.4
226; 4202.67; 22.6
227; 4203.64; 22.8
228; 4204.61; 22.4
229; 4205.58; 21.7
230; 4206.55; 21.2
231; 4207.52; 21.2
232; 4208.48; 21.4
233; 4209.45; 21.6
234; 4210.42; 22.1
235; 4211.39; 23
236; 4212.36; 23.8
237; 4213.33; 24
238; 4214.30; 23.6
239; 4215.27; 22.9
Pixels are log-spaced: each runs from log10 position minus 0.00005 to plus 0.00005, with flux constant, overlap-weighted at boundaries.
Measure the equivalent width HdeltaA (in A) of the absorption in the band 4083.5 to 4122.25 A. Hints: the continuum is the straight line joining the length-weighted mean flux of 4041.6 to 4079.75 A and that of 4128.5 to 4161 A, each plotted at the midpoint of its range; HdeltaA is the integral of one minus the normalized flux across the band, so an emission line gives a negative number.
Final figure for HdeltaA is 2.5 A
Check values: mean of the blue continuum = 21.3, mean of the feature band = 20.6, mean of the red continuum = 22.8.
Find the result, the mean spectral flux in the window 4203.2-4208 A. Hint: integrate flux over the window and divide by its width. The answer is 21.8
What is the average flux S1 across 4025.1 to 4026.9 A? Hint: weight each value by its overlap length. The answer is 23.3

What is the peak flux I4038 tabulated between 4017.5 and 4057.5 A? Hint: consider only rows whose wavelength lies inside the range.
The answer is 26.2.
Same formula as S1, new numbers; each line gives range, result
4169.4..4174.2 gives 21.2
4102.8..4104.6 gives 18.7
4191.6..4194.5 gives 23.6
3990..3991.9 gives 22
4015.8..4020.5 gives 23.1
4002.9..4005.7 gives 23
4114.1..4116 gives 21.2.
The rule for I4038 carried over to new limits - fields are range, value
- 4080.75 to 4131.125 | 23.5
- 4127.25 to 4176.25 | 24.3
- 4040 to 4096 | 24.6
